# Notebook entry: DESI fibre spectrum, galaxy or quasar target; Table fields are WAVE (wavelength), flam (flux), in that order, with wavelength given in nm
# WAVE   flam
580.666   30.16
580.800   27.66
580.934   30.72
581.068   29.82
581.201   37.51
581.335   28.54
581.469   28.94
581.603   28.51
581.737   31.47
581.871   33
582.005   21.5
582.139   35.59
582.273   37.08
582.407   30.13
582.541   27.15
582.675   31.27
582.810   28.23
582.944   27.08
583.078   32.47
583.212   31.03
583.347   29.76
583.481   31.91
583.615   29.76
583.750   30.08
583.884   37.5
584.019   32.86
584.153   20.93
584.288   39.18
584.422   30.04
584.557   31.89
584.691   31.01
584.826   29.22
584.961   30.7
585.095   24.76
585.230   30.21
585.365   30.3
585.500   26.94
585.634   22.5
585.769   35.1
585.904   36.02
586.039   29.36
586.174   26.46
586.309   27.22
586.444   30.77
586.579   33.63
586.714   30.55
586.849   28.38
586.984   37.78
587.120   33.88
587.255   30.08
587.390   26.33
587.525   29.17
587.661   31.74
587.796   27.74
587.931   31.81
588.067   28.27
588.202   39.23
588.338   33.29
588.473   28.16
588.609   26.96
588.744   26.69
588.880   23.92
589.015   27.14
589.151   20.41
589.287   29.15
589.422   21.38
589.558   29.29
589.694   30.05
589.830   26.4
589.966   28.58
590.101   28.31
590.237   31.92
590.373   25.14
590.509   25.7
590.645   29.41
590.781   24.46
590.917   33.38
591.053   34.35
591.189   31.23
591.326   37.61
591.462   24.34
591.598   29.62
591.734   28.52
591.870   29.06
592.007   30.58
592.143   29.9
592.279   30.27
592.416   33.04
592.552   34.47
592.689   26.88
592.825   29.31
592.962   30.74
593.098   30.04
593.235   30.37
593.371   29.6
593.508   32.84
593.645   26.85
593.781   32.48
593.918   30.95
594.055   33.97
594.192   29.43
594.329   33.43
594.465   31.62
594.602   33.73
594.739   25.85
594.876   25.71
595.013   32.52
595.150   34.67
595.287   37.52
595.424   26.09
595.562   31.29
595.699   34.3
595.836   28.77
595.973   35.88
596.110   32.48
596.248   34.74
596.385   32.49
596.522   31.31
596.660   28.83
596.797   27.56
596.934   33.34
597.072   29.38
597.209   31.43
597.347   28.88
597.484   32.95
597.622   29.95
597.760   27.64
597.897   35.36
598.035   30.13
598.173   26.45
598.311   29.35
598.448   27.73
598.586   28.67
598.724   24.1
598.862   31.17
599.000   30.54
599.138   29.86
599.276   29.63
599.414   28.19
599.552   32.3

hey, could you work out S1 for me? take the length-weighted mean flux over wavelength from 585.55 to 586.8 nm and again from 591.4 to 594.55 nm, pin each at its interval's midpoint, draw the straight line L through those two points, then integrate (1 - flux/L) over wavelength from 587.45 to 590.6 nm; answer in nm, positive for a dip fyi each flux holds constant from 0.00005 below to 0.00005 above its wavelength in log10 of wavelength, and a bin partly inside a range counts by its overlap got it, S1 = 0.20 nm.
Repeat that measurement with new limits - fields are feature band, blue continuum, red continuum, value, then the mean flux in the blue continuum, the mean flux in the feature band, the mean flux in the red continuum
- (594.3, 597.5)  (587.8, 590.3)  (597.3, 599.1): -0.243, 28.4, 31.4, 29.5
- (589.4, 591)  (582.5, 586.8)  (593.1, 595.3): 0.139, 30.2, 28.1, 31.2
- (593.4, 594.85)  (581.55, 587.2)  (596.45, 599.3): -0.046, 30.6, 30.9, 29.7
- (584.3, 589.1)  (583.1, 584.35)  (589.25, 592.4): 0.076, 31.4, 30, 29.1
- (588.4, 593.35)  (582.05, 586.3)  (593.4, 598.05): 0.341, 30.4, 28.8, 31.3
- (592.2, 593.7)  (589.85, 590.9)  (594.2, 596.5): -0.025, 27.9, 30.4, 31.9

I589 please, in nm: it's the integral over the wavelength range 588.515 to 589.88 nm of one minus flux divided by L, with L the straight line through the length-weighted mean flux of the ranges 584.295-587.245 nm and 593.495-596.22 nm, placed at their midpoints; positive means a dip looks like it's 0.21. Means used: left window 30.5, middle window 26.2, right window 31.5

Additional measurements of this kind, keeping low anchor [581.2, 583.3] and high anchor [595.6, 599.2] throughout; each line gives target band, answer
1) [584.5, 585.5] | 0.03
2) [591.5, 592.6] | 0.00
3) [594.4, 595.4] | -0.03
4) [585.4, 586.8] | 0.03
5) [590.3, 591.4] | 0.01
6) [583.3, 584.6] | -0.04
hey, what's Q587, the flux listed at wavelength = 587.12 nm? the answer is 33.88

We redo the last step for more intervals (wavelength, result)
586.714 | 30.55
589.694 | 30.05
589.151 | 20.41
